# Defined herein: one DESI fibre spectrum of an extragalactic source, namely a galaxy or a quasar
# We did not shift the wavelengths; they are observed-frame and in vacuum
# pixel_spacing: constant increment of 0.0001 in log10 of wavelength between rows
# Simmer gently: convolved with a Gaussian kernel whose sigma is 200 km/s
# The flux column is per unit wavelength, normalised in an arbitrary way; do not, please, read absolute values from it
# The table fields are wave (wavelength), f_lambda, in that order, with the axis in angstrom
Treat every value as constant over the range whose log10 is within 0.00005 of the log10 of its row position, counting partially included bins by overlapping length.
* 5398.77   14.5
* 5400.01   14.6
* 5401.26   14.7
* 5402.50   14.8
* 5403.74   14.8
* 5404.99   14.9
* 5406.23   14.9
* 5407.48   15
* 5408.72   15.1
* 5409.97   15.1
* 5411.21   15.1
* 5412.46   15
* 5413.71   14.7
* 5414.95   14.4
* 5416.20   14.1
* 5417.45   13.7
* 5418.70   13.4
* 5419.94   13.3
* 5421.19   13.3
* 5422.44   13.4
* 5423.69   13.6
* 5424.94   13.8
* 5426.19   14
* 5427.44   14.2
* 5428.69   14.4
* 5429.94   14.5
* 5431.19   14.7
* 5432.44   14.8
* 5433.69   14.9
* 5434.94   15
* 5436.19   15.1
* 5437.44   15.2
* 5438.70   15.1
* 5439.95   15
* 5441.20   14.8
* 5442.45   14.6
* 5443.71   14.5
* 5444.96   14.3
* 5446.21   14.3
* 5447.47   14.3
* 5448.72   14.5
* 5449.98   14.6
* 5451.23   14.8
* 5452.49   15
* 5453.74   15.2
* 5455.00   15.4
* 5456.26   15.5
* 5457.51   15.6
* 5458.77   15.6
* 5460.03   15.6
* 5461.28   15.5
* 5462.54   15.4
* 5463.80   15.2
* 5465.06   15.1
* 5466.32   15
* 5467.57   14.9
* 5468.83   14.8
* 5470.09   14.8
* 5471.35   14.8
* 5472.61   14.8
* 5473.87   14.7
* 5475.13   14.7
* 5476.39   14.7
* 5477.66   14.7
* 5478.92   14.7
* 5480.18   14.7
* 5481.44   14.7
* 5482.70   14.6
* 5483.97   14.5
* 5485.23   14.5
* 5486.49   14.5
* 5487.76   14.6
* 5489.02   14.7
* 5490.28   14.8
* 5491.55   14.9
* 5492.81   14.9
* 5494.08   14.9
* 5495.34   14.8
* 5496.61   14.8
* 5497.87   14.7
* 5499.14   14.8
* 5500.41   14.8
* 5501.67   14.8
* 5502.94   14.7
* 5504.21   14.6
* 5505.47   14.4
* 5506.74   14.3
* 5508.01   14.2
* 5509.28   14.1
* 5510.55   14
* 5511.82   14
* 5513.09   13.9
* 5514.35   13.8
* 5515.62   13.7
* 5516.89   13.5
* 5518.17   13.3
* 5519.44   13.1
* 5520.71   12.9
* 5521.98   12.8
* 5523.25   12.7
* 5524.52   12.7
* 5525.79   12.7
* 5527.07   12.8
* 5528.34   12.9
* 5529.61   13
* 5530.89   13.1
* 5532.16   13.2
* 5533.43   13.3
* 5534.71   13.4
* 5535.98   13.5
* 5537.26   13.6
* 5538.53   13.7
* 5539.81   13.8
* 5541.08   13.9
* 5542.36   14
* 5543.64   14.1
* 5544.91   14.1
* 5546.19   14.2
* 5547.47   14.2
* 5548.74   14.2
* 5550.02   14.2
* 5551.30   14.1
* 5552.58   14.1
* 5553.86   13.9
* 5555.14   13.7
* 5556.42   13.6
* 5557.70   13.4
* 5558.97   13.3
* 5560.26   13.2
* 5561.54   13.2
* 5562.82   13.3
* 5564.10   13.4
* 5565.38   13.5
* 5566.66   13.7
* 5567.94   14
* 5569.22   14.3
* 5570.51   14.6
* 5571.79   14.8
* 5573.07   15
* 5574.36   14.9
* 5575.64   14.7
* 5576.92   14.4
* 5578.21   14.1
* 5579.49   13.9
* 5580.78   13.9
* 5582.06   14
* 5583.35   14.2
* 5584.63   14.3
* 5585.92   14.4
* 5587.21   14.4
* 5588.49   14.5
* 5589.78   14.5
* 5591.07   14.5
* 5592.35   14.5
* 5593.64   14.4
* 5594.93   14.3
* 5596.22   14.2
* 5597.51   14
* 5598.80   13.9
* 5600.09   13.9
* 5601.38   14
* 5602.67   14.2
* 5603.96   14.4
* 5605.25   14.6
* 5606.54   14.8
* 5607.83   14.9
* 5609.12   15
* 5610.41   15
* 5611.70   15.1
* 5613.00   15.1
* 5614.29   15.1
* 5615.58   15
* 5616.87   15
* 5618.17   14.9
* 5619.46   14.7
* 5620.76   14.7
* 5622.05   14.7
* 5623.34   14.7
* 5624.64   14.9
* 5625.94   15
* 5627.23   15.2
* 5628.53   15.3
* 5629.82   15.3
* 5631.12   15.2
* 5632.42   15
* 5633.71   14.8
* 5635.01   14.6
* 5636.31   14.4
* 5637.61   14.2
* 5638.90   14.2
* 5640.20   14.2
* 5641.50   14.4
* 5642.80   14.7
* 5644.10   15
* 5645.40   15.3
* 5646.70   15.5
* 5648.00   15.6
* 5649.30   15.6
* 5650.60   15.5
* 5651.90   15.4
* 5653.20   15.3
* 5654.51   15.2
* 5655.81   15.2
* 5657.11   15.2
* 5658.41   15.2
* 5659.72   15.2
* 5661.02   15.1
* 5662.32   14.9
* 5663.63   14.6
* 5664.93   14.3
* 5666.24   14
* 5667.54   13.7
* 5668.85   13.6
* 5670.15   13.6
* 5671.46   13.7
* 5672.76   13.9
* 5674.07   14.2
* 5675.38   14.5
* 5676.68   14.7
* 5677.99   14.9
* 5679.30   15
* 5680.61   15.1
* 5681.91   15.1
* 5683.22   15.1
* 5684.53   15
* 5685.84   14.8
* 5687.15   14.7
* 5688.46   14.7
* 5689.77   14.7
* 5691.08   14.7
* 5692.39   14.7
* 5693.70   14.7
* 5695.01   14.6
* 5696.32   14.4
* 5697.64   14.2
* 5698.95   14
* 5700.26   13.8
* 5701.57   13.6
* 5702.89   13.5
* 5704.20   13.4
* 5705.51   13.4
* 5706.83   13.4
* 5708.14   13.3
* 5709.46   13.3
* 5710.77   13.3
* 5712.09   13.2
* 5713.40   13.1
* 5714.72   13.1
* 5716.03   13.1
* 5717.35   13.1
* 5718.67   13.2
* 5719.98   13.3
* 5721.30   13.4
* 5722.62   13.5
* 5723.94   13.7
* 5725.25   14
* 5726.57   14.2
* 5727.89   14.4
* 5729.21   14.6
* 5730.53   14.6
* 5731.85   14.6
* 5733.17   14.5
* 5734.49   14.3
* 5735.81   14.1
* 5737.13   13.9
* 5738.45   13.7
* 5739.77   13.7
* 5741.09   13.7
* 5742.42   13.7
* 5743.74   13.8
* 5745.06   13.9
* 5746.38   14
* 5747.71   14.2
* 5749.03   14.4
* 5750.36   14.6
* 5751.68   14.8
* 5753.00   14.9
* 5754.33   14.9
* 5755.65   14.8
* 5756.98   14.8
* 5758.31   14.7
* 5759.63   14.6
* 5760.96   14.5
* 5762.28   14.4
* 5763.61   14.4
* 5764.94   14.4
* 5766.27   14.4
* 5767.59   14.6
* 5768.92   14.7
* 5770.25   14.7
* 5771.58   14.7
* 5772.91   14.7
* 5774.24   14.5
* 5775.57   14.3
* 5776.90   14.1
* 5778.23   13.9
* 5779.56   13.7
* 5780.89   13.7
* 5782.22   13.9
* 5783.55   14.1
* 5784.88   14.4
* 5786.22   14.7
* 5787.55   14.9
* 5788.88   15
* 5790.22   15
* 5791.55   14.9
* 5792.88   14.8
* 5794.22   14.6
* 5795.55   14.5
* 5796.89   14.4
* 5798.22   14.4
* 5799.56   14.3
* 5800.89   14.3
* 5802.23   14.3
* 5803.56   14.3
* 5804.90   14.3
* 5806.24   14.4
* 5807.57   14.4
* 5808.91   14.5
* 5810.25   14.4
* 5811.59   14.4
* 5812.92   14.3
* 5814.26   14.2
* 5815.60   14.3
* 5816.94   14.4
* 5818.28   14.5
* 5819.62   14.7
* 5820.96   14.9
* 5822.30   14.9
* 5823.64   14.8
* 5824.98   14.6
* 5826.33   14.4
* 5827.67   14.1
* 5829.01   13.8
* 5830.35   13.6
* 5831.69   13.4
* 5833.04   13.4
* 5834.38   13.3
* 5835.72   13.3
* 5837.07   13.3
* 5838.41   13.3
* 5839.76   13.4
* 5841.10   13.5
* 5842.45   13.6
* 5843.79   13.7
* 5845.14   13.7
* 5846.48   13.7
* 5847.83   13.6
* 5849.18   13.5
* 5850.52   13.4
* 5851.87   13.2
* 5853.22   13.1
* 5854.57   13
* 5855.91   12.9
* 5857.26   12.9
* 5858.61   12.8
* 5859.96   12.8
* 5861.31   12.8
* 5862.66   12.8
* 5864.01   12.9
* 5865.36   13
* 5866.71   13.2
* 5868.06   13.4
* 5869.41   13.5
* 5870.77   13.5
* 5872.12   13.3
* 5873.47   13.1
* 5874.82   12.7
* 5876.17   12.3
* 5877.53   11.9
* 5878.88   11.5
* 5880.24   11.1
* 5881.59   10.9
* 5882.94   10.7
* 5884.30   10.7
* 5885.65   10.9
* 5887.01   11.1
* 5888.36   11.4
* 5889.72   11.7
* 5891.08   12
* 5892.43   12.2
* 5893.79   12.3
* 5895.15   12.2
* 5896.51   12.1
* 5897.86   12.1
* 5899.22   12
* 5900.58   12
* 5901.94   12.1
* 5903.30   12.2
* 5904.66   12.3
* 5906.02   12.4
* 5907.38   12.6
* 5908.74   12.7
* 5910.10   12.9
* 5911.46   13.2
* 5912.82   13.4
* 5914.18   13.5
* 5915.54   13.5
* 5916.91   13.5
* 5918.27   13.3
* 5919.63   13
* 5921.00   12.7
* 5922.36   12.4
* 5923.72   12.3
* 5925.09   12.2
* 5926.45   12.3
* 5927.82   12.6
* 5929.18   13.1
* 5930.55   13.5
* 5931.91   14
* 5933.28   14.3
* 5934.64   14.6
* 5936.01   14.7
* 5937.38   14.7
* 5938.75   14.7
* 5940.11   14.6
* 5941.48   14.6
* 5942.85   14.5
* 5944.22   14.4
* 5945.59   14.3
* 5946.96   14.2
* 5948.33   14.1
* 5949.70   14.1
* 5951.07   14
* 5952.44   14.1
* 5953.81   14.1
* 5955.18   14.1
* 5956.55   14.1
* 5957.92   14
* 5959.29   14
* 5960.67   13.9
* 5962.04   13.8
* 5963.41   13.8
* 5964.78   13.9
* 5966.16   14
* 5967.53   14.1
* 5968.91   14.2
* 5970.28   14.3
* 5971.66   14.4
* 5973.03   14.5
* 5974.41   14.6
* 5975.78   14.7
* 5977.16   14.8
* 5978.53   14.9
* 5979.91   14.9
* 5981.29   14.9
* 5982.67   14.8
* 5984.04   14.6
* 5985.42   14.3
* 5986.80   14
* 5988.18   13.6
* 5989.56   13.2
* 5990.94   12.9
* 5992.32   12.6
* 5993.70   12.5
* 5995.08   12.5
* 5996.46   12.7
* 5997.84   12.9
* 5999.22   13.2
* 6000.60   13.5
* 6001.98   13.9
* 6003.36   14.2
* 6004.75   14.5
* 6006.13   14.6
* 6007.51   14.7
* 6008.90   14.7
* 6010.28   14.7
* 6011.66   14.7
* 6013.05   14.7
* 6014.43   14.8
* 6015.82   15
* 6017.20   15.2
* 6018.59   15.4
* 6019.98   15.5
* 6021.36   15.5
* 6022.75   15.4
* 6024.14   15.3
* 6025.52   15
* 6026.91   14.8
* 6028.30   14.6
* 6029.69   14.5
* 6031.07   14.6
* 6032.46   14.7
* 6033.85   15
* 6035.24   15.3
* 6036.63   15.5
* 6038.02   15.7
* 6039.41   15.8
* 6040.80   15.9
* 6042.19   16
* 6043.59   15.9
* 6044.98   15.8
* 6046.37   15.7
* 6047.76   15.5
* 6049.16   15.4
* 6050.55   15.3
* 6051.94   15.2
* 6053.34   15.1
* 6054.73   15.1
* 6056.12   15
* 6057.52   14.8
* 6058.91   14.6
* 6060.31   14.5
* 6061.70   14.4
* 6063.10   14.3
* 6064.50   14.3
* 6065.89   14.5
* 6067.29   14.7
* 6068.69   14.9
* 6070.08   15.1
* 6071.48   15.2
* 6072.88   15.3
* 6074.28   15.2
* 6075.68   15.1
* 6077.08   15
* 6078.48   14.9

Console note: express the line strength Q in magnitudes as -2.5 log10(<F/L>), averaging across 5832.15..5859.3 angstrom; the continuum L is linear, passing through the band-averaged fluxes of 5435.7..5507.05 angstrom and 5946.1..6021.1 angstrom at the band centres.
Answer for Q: 0.080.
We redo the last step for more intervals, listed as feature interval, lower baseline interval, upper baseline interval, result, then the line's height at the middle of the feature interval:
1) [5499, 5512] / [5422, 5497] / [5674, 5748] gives 0.02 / 14.6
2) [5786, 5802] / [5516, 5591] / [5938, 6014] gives -0.05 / 14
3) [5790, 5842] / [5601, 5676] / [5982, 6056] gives 0.04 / 14.7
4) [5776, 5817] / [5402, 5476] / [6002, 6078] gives 0.04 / 14.9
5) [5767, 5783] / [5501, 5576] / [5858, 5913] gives -0.12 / 12.8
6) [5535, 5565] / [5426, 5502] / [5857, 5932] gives 0.05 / 14.4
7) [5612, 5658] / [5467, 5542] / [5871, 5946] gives -0.10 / 13.7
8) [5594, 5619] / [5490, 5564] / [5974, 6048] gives -0.05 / 14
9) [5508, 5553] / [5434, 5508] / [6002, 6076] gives 0.10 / 14.9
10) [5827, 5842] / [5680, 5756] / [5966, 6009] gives 0.04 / 14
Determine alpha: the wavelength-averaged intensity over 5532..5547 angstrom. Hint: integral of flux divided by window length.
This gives 13.8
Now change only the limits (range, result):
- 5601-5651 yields 14.9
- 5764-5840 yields 14.3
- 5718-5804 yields 14.3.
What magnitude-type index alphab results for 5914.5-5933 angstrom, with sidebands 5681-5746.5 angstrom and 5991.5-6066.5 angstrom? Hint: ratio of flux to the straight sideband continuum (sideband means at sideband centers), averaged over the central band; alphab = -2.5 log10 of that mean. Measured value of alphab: 0.12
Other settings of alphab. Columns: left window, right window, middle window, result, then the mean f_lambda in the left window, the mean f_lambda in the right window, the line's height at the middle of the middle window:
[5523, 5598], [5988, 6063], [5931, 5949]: 0.01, 13.9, 14.7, 14.5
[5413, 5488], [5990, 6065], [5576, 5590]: 0.03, 14.7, 14.7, 14.7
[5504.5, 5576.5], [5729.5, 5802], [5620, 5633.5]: -0.08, 13.7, 14.4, 14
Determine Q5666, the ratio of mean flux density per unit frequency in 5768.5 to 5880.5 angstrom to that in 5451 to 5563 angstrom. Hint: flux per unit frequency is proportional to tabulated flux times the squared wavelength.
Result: 1.09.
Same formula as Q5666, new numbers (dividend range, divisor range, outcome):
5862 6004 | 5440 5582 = 1.08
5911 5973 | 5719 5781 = 1.03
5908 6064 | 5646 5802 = 1.09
